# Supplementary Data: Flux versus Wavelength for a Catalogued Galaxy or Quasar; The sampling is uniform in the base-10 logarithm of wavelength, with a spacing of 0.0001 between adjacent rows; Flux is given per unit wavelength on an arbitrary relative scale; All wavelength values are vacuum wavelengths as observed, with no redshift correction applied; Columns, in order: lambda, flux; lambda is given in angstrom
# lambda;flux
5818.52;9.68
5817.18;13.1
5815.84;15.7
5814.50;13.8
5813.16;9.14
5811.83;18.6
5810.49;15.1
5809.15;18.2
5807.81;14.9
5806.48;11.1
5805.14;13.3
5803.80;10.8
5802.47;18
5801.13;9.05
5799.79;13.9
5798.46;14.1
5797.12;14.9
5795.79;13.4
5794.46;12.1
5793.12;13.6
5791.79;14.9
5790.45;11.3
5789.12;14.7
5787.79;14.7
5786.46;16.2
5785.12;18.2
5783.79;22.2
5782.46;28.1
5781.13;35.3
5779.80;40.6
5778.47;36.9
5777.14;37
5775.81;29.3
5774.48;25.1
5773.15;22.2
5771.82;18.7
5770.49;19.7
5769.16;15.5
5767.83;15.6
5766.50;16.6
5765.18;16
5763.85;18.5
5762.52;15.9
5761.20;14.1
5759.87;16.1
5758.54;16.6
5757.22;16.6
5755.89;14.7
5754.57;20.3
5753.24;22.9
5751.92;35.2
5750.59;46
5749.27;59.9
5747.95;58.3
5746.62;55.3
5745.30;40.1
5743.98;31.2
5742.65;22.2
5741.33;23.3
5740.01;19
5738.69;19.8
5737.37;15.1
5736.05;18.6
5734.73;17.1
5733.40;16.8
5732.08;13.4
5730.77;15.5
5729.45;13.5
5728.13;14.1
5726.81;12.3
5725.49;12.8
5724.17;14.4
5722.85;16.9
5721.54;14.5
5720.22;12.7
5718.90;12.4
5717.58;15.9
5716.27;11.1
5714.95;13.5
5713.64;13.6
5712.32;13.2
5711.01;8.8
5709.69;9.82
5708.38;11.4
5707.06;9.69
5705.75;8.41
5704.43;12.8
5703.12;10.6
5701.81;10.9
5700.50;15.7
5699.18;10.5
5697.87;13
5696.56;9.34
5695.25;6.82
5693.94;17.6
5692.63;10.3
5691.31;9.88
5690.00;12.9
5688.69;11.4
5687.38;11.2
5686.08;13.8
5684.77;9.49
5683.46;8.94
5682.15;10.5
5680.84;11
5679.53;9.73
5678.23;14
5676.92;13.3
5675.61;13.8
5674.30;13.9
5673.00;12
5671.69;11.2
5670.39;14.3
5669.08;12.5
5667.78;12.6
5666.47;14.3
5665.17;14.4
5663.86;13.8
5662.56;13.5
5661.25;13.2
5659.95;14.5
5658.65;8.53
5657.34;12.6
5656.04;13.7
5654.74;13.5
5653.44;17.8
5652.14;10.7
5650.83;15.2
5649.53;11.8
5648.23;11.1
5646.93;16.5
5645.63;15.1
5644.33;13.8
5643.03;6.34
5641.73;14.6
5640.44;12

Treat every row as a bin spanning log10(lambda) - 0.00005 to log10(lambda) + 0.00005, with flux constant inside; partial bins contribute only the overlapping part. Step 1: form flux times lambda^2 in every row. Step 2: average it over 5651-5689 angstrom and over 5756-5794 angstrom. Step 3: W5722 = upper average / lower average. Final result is 1.7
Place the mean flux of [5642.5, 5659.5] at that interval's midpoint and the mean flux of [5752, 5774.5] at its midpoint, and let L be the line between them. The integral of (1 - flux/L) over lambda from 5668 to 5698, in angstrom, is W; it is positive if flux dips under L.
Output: 5.4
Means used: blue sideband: 12.9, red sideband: 18.2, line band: 11.8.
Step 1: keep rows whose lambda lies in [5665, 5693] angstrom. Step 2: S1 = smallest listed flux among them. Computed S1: 8.94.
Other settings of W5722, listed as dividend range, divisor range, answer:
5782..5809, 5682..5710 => 1.38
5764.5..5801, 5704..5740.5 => 1.49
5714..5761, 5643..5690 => 1.79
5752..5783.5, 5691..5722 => 1.96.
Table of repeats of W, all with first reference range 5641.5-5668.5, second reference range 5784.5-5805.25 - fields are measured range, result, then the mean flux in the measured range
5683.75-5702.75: 2.6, 11.6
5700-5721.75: 2.4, 12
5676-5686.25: 1.6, 11.3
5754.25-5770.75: -3.2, 16.5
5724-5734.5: -0.5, 14.2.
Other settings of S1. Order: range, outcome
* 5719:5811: 9.05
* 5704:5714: 8.41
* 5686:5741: 6.82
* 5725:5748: 12.3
